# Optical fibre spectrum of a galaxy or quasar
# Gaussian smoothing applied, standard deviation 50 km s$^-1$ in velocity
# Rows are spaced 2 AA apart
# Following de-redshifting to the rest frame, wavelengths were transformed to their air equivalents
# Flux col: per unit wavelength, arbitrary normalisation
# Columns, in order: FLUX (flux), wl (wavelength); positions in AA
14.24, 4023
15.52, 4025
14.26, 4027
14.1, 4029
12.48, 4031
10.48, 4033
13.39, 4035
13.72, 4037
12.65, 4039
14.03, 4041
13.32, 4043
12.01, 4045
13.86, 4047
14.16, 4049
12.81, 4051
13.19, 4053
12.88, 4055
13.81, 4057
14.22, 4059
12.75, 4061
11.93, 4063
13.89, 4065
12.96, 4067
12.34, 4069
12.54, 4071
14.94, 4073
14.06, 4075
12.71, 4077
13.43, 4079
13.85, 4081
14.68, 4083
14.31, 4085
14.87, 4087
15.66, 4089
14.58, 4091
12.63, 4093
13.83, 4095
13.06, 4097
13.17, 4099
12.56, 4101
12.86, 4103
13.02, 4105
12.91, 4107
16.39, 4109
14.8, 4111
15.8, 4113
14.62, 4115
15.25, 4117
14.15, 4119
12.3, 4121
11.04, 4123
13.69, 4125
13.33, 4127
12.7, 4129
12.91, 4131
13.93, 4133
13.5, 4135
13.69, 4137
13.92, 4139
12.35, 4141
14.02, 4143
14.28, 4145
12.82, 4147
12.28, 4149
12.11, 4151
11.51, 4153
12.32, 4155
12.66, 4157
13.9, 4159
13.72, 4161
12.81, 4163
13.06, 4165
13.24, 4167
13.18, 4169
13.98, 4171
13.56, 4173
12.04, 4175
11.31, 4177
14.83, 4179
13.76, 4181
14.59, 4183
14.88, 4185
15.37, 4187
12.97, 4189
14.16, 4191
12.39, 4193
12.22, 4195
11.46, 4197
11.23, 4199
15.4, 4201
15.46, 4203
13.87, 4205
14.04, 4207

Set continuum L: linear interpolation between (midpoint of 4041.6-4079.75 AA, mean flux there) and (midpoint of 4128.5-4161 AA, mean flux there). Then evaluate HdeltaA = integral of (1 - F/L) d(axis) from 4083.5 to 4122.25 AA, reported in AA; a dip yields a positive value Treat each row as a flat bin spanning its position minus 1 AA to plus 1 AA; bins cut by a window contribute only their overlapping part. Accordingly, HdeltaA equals -2.5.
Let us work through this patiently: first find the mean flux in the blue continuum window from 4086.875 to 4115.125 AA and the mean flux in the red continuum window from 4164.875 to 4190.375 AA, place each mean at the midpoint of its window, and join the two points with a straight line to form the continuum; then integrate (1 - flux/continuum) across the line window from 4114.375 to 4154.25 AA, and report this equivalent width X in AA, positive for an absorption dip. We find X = 1.8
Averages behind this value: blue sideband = 14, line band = 13.2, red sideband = 13.6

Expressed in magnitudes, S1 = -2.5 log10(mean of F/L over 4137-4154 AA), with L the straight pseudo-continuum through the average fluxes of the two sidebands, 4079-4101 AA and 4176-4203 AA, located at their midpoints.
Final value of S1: 0.06 mag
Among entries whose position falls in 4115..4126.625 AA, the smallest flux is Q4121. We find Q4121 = 11.04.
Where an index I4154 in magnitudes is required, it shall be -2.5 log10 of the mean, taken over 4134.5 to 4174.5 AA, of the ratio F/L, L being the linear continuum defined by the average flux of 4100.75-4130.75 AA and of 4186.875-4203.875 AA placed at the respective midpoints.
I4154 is 0.03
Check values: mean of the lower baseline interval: 13.7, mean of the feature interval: 13.1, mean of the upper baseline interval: 13.3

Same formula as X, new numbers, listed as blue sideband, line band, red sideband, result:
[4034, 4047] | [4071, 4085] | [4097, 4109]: -0.7 AA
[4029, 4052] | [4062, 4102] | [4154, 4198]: -1.5 AA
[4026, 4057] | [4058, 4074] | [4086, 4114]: 0.4 AA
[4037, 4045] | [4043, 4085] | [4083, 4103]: 0.4 AA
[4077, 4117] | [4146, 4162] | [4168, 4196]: 1.2 AA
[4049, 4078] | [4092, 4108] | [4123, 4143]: 0.3 AA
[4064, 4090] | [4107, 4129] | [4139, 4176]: -0.9 AA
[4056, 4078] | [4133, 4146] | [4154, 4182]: -0.4 AA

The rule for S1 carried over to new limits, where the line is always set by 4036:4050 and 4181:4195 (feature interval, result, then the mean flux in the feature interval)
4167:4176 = 0.052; 13.2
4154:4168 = 0.057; 13.1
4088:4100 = -0.020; 13.8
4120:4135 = 0.066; 12.9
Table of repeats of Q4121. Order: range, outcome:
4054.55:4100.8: 11.93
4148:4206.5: 11.23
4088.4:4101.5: 12.56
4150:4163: 11.51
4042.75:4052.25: 12.01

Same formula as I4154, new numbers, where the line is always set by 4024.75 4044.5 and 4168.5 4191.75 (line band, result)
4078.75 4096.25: -0.06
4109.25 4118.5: -0.12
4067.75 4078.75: 0.01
